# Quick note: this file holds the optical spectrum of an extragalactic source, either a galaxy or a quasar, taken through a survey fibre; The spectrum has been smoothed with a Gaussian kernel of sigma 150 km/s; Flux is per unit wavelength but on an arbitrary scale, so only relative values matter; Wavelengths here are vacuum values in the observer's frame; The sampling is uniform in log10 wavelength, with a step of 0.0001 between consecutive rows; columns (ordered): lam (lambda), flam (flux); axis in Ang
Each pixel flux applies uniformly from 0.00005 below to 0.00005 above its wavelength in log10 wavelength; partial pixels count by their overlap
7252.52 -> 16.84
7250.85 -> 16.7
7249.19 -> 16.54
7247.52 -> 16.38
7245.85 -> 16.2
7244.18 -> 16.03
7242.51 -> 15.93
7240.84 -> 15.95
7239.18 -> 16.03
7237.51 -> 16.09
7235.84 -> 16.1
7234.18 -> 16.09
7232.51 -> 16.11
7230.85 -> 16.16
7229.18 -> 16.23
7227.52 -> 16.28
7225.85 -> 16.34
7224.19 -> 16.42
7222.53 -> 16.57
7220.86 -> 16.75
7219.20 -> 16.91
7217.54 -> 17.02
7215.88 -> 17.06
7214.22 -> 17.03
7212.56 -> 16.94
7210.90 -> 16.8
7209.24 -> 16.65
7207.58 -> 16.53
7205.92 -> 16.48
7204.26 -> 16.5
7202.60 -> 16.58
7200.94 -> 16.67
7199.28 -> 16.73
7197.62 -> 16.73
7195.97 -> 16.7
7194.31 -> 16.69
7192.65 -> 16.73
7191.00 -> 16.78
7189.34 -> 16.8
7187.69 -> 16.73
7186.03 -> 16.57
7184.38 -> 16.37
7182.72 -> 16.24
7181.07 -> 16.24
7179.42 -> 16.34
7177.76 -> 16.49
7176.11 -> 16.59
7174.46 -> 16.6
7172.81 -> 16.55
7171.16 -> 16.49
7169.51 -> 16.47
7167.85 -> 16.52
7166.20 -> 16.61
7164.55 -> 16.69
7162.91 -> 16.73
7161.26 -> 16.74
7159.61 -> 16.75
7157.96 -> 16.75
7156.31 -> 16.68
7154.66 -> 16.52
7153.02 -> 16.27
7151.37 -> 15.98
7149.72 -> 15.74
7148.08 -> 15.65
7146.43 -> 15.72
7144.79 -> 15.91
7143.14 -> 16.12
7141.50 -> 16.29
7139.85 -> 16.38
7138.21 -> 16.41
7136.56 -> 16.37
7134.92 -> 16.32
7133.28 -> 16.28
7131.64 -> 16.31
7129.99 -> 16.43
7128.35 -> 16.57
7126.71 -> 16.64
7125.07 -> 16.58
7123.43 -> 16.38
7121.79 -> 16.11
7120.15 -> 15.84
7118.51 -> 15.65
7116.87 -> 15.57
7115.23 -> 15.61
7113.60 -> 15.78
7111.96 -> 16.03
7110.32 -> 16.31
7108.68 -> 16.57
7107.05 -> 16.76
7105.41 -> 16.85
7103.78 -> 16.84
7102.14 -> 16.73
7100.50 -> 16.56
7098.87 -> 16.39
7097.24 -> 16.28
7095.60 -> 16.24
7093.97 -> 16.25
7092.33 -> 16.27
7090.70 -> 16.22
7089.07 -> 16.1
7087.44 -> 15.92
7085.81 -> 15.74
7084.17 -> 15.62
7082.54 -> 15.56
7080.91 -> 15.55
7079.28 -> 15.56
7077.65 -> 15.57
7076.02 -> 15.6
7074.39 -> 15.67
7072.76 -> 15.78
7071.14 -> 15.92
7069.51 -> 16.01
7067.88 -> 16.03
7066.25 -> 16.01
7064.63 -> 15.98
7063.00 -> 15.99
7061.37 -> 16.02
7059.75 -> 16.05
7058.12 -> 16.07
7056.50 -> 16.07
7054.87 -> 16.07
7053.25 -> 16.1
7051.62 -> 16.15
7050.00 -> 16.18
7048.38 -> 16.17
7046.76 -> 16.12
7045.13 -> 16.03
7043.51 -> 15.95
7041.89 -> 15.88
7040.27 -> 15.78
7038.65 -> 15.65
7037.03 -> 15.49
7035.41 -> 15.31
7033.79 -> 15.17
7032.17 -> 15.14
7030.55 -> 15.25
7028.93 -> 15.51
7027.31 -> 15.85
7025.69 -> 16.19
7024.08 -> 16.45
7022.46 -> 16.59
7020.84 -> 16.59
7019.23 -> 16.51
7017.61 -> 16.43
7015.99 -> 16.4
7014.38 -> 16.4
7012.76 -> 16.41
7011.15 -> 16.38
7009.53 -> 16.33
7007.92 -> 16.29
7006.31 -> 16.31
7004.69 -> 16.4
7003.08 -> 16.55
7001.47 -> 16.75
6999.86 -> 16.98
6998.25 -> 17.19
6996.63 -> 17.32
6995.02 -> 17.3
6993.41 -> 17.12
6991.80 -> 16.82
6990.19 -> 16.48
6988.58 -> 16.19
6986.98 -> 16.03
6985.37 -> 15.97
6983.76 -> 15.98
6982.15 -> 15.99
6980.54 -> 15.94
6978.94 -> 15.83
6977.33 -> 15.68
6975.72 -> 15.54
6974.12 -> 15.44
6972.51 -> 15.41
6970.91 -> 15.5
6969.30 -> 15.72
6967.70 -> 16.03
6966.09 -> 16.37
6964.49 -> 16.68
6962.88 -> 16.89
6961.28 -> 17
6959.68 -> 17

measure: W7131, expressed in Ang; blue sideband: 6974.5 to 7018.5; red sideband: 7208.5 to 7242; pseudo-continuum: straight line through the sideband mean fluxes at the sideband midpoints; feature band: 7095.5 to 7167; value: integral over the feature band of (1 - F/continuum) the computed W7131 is 0.5 Ang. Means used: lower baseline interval 16.4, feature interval 16.3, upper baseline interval 16.5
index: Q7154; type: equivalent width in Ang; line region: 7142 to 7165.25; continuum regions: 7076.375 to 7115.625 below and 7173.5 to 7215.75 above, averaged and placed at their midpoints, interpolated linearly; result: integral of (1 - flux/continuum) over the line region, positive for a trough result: 0.2 Ang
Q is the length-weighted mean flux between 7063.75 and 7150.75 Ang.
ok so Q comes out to 16.1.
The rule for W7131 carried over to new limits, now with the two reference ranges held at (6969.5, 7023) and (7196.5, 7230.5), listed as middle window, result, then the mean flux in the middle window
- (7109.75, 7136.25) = 0.6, 16.2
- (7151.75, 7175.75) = 0.0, 16.6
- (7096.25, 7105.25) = 0.0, 16.6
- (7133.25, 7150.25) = 0.5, 16.1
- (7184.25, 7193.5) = 0.0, 16.7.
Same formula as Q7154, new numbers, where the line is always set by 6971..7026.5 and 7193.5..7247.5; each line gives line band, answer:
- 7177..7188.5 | 0.0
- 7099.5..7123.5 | 0.3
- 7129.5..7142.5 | 0.1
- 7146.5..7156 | 0.2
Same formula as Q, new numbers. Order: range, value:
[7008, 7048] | 16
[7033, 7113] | 16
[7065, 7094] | 15.8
